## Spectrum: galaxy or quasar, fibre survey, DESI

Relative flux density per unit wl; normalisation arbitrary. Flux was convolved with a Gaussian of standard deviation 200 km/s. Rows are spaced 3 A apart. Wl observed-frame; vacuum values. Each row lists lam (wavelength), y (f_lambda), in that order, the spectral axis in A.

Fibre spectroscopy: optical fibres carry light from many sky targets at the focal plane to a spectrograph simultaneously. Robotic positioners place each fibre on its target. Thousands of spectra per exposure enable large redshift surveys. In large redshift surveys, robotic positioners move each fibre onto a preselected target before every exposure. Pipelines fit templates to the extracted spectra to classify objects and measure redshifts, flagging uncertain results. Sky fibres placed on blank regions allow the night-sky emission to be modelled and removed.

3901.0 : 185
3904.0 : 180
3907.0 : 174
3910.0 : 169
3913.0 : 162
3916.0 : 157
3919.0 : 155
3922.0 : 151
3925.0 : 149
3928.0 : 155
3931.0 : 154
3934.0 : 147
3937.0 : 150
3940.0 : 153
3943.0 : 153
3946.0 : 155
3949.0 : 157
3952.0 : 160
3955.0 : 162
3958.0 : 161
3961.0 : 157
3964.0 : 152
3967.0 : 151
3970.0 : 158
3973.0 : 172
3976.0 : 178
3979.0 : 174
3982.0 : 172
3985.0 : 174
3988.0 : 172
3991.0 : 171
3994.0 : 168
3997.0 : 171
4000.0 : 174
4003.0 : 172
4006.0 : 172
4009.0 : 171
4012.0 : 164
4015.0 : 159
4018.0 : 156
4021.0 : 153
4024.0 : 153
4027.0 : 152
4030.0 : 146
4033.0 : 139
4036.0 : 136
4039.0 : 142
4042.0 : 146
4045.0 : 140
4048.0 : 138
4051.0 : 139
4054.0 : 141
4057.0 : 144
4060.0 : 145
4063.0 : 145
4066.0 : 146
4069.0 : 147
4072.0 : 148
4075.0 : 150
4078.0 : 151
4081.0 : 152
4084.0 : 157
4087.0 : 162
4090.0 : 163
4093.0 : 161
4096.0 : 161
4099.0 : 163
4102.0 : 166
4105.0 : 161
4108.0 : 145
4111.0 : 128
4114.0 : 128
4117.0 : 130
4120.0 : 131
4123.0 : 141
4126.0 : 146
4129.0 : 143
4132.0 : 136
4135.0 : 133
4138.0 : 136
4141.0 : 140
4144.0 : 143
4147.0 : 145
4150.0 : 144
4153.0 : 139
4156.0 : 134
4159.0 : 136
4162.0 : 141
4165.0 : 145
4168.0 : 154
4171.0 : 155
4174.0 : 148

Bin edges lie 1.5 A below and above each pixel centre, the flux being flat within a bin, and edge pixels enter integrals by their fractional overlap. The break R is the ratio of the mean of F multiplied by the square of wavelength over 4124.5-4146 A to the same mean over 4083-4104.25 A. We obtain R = 0.9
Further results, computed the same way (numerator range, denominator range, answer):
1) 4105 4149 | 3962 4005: 0.88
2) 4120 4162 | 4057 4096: 0.94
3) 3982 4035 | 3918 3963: 1.09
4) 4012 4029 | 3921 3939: 1.08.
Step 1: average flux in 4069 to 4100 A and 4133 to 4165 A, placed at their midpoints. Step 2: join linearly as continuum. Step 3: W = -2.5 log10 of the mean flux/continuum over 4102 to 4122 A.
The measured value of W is 0.07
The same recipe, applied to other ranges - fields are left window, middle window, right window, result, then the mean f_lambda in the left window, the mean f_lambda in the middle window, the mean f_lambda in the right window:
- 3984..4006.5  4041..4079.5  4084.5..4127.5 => 0.099 mag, 172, 145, 149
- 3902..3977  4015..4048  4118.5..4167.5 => 0.028 mag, 159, 146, 140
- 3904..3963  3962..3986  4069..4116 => -0.066 mag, 157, 166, 153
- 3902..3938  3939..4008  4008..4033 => -0.053 mag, 159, 165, 155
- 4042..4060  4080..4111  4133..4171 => -0.119 mag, 141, 158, 141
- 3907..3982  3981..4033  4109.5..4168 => -0.081 mag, 159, 164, 138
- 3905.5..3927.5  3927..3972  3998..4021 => 0.045 mag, 159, 155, 166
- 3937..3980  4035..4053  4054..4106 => 0.112 mag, 160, 140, 154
